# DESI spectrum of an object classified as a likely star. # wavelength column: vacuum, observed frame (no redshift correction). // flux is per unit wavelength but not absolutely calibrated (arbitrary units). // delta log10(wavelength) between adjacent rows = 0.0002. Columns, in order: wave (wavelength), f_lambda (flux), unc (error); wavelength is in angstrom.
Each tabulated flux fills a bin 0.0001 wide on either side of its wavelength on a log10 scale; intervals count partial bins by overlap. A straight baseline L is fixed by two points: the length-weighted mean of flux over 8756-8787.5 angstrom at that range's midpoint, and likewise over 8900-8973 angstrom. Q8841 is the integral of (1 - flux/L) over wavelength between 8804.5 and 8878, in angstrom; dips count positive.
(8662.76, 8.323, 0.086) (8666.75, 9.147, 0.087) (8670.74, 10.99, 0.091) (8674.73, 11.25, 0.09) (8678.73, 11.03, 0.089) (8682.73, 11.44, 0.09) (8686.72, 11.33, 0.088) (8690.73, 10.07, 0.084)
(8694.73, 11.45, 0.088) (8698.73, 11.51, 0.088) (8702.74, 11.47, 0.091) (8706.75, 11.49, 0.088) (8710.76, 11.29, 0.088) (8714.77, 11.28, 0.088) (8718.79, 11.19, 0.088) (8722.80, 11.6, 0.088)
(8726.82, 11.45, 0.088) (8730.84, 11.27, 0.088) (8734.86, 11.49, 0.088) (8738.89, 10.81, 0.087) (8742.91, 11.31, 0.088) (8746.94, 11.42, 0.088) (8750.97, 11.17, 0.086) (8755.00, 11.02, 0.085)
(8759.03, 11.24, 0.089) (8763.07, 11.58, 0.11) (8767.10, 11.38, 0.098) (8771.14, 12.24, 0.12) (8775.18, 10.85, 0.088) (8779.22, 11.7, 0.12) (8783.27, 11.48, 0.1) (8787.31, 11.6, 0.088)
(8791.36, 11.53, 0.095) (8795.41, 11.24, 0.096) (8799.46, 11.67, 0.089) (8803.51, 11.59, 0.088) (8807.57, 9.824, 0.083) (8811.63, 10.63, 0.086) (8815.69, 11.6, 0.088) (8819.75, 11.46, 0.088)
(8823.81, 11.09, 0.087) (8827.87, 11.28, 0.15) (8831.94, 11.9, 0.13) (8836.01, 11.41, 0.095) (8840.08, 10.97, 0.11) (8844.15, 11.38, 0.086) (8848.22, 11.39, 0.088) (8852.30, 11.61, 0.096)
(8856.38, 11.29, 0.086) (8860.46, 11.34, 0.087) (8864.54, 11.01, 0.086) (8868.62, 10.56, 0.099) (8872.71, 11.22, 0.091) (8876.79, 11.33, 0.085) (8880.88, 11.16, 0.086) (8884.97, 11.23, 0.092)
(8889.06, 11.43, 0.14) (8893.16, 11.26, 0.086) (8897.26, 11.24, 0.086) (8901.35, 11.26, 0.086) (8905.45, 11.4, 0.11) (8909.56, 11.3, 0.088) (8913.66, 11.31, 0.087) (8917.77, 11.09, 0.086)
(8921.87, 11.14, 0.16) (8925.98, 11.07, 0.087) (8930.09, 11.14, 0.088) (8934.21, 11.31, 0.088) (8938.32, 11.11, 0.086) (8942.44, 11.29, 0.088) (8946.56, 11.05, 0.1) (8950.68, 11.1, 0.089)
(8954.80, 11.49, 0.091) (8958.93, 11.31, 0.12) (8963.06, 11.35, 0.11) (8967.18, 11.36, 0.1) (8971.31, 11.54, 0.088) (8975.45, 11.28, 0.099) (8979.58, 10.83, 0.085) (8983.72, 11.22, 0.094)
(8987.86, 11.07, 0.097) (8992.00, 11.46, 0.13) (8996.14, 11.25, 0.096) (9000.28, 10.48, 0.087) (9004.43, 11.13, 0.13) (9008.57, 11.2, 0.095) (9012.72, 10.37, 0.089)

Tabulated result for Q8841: 1.3 angstrom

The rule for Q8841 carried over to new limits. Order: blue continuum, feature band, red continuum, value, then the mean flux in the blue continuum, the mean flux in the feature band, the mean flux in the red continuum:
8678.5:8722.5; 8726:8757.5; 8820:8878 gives 0.1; 11.3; 11.2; 11.3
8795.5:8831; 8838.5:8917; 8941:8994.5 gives -0.3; 11.2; 11.2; 11.3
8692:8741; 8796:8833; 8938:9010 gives 0.2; 11.3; 11.2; 11.2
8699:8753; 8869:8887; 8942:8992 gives 0.2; 11.3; 11.2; 11.2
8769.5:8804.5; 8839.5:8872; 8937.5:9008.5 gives 0.6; 11.5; 11.2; 11.2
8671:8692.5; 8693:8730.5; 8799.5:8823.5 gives -1.2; 11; 11.4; 11.1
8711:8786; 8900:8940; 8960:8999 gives 0.2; 11.4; 11.2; 11.2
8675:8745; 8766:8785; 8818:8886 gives -0.5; 11.3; 11.5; 11.3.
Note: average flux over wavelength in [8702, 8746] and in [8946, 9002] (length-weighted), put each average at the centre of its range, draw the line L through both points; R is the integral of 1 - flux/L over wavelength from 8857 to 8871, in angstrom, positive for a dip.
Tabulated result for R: 0.3 angstrom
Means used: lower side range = 11.3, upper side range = 11.2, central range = 11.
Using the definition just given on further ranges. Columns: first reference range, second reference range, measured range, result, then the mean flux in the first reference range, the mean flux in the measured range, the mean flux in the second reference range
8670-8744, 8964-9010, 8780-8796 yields -0.4 angstrom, 11.3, 11.5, 11.2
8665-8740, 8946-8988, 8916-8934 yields 0.2 angstrom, 11.1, 11.1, 11.2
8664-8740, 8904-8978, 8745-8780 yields -0.8 angstrom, 11.1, 11.4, 11.3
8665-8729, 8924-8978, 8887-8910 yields -0.2 angstrom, 11.1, 11.3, 11.3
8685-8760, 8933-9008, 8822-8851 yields -0.3 angstrom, 11.3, 11.4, 11.2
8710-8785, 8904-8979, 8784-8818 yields 0.3 angstrom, 11.4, 11.2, 11.2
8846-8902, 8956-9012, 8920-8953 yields 0.1 angstrom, 11.2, 11.2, 11.2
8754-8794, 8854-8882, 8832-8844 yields -0.1 angstrom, 11.5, 11.3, 11.1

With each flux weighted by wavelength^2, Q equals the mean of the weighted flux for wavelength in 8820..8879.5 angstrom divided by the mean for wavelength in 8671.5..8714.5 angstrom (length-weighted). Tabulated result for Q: 1.04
